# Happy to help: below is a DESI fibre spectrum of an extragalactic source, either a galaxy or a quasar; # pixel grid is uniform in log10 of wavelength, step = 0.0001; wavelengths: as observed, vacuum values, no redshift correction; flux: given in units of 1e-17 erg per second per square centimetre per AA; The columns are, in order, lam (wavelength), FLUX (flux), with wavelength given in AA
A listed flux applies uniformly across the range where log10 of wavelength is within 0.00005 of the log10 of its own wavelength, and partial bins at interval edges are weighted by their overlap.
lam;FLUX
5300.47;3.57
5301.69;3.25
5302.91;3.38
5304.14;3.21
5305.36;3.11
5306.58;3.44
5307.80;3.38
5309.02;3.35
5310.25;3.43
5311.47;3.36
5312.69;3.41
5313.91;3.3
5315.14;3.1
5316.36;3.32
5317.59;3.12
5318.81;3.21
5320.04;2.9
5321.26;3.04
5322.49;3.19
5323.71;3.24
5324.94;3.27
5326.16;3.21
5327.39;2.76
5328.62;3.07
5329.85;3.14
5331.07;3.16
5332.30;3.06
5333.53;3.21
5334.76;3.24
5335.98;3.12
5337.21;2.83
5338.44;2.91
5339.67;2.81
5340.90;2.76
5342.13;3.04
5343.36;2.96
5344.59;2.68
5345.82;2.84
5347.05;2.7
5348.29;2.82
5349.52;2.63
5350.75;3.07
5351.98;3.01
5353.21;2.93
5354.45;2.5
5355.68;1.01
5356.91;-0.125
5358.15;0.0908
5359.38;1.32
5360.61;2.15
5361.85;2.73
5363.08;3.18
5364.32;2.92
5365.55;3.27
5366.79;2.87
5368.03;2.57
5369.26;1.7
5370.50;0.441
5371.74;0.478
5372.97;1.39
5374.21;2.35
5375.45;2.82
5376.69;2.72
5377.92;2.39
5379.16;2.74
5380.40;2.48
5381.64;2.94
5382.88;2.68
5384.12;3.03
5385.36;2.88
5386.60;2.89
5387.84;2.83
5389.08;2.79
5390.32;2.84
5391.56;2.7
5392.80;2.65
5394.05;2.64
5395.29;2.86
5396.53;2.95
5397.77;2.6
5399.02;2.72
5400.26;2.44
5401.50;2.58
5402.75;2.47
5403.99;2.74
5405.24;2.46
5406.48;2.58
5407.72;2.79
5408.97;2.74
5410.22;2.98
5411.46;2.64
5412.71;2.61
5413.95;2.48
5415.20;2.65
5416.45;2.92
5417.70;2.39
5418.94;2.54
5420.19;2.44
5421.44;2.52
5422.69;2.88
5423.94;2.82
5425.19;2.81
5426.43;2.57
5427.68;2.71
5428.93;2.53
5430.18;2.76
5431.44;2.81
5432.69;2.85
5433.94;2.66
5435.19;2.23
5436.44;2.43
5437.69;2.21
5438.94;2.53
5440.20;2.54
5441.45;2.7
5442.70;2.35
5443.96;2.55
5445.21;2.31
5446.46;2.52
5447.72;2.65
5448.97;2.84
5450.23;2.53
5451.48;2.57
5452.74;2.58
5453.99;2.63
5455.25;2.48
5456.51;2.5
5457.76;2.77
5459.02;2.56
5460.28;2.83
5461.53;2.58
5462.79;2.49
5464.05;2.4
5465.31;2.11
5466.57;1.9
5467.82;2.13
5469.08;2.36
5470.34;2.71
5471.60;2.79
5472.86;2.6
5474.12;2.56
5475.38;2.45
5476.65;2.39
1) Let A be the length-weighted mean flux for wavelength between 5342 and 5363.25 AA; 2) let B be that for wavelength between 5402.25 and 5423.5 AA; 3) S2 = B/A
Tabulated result 1.16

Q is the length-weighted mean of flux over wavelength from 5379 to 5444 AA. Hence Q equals 2.66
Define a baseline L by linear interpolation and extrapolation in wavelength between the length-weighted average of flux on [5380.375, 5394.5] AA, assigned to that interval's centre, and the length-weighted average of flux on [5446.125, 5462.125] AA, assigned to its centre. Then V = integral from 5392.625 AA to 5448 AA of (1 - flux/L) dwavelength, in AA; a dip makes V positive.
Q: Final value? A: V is 1.9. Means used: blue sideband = 2.79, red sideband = 2.62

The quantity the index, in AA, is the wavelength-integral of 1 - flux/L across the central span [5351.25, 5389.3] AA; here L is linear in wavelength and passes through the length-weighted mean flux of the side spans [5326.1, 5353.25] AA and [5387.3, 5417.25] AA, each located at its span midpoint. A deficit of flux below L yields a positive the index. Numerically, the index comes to 7.6 AA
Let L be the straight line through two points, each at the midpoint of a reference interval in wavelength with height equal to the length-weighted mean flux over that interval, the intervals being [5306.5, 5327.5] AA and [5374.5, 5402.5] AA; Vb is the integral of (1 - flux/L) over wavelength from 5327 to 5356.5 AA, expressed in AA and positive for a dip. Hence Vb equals 2.3 AA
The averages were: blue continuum 3.23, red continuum 2.73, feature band 2.82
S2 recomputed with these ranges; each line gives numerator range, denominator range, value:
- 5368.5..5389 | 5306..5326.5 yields 0.71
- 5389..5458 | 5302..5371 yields 0.94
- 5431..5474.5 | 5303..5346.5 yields 0.81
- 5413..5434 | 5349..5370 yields 1.20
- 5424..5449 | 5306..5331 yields 0.80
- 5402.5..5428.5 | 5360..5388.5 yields 1.08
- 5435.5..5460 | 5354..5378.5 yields 1.31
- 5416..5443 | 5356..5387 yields 1.19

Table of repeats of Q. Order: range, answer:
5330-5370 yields 2.56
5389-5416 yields 2.68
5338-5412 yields 2.49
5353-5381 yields 2.03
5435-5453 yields 2.51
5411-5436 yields 2.64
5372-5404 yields 2.63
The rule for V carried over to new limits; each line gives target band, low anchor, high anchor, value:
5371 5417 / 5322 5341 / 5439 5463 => 3.39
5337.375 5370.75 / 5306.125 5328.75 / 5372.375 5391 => 5.91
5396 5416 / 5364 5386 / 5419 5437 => -1.01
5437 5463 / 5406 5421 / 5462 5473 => -0.99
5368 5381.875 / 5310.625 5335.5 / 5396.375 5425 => 3.95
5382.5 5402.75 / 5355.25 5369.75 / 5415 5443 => -4.31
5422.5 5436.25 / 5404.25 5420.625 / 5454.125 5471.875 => -0.52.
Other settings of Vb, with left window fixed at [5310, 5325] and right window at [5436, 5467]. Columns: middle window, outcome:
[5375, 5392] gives 0.59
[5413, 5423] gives 0.33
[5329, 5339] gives 0.14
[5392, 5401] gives 0.34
